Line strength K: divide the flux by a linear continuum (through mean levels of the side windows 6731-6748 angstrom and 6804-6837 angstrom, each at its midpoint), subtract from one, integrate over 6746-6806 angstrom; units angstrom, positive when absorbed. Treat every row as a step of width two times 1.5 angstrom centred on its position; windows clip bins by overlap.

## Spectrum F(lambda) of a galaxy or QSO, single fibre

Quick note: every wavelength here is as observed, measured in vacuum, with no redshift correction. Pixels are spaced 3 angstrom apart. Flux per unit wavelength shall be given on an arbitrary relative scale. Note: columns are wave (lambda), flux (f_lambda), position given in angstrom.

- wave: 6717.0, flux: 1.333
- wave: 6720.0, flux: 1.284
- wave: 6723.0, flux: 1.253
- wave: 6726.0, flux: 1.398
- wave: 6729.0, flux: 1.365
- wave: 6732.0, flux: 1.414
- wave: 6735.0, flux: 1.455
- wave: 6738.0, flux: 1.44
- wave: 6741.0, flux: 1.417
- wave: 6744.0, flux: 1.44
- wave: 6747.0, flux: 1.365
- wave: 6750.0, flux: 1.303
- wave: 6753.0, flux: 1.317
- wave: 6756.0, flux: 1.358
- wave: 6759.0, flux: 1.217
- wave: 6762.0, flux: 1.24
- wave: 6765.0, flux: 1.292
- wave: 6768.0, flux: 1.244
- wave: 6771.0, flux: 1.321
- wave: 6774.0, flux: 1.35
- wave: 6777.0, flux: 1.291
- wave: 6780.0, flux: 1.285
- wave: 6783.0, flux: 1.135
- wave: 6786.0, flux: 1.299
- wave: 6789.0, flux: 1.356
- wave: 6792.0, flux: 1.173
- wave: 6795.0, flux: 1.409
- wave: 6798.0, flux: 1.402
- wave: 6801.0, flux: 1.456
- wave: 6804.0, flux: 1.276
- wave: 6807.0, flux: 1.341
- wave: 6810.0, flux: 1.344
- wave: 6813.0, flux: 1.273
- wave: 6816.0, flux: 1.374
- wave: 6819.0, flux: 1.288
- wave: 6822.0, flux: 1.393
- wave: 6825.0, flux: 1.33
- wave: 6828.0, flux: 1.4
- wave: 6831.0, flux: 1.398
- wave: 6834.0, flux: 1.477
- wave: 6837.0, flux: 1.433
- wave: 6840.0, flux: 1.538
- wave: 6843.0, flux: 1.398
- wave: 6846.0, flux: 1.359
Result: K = 3.9 angstrom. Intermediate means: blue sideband 1.42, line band 1.3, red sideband 1.36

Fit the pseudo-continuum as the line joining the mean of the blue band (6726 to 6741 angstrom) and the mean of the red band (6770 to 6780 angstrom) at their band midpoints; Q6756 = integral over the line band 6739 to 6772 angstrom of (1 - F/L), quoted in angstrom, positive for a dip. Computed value 1.02 angstrom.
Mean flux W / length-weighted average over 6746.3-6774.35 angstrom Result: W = 1.3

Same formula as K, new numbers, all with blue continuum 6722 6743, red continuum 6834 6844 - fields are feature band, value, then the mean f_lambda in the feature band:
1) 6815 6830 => 0.97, 1.36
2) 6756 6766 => 1.06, 1.26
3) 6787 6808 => 1.36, 1.34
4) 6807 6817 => 0.80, 1.33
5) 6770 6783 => 1.21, 1.29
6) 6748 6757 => 0.53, 1.33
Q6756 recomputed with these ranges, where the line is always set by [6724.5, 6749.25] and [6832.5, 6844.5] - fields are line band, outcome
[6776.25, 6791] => 1.69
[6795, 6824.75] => 1.95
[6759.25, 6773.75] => 1.51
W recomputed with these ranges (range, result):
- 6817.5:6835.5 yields 1.38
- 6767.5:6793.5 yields 1.27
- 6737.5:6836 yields 1.33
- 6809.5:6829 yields 1.34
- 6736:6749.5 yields 1.41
